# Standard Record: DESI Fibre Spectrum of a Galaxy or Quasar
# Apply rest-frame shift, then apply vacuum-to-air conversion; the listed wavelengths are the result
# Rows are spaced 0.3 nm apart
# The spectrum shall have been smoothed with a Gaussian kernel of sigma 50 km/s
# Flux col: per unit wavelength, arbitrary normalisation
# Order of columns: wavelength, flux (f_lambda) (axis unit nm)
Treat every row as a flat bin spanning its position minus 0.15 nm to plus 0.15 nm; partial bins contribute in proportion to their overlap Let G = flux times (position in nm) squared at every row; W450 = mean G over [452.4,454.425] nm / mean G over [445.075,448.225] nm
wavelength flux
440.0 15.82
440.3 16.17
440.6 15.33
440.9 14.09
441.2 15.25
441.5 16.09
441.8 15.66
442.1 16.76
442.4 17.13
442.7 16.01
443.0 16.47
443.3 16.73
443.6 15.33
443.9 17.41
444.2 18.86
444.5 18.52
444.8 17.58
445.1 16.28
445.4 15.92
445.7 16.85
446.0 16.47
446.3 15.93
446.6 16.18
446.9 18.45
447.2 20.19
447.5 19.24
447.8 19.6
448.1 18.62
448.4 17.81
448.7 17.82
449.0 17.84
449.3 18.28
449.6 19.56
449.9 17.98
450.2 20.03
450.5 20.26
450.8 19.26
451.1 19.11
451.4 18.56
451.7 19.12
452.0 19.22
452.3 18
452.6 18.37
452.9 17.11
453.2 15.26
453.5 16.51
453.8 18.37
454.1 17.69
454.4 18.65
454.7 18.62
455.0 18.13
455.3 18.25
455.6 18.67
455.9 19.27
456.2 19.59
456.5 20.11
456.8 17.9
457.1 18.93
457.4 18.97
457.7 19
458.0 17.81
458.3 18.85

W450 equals 1.0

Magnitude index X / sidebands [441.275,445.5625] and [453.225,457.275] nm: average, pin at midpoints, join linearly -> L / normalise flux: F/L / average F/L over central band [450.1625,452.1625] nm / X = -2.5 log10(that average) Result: -0.09 mag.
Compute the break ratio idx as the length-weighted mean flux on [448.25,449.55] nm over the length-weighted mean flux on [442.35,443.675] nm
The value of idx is 1.11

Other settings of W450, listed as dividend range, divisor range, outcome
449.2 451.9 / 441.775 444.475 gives 1.18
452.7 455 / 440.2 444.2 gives 1.14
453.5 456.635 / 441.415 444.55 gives 1.17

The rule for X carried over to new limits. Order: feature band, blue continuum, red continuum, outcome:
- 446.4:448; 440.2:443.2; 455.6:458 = -0.10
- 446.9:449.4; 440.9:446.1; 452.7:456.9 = -0.09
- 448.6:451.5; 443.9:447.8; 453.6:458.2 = -0.05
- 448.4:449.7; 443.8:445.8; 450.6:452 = 0.01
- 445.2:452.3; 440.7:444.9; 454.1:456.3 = -0.05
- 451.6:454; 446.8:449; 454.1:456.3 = 0.06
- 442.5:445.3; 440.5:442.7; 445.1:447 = -0.05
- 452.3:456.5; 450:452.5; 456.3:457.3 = 0.06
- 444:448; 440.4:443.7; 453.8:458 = -0.06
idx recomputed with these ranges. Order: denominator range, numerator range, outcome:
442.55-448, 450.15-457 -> 1.07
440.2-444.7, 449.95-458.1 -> 1.13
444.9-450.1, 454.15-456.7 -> 1.06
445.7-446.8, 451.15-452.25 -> 1.15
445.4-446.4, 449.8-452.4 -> 1.17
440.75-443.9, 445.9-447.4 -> 1.09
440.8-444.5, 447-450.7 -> 1.15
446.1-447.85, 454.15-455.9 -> 1.02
